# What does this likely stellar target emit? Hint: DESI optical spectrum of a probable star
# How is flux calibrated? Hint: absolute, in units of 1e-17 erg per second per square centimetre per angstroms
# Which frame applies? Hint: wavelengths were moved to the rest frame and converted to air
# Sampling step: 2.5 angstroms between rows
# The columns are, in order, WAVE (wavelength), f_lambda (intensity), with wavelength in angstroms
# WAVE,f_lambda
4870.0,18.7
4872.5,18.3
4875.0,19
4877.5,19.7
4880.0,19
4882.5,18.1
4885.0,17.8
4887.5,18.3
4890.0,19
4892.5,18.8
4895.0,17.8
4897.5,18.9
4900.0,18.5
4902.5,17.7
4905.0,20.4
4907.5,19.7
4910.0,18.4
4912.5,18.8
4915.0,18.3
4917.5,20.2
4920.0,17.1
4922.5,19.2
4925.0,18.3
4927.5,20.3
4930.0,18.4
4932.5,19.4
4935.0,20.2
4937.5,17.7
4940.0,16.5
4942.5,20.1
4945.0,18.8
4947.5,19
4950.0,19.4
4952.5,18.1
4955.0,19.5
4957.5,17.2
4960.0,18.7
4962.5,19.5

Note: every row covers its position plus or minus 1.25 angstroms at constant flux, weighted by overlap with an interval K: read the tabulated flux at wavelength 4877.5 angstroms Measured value 19.7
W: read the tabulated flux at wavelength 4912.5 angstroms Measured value 18.8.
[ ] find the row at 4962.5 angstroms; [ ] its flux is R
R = 19.5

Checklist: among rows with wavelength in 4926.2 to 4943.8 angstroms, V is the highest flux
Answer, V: 20.3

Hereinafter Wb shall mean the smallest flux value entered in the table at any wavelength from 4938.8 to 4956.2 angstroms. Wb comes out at 16.5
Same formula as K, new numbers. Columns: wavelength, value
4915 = 18.3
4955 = 19.5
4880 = 19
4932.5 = 19.4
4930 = 18.4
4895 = 17.8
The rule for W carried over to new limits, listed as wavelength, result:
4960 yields 18.7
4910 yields 18.4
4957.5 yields 17.2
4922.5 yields 19.2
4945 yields 18.8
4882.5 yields 18.1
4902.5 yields 17.7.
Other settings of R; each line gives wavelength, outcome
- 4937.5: 17.7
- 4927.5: 20.3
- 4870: 18.7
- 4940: 16.5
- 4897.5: 18.9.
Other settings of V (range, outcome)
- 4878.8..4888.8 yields 19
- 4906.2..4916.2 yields 19.7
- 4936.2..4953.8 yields 20.1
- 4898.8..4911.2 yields 20.4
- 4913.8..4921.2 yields 20.2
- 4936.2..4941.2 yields 17.7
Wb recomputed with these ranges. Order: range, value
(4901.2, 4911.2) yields 17.7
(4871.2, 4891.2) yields 17.8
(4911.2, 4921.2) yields 17.1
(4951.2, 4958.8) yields 17.2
